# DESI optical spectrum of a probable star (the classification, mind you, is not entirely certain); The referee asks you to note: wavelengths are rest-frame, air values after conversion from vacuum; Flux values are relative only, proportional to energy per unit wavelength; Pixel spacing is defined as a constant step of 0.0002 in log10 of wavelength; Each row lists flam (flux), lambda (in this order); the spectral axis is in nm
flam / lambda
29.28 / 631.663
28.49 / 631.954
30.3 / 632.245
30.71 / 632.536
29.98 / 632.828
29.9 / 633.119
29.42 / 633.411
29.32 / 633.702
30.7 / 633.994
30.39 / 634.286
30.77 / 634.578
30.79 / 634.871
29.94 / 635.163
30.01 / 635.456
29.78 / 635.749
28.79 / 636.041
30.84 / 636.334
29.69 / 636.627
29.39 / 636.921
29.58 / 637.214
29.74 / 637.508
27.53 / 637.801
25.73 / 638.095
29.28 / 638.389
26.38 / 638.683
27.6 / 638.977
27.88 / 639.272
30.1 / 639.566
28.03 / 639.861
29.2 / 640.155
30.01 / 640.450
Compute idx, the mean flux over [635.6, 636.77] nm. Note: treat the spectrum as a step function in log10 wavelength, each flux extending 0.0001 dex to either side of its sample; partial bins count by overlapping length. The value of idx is 29.8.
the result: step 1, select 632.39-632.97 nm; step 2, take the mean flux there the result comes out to 30.3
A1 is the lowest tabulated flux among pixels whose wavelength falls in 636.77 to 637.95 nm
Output 27.53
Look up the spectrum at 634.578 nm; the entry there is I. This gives 30.77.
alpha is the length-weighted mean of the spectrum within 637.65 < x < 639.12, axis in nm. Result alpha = 27.3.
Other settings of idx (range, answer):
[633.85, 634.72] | 30.6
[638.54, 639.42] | 27.3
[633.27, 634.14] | 29.8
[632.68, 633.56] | 29.8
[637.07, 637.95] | 28.9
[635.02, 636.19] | 29.6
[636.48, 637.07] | 29.5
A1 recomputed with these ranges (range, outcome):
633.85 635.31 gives 29.94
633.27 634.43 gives 29.32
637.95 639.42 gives 25.73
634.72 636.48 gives 28.79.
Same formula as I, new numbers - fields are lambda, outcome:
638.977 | 27.6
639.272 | 27.88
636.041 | 28.79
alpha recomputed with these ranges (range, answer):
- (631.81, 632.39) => 29.4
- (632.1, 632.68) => 30.5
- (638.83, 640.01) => 28.4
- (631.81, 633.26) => 29.9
